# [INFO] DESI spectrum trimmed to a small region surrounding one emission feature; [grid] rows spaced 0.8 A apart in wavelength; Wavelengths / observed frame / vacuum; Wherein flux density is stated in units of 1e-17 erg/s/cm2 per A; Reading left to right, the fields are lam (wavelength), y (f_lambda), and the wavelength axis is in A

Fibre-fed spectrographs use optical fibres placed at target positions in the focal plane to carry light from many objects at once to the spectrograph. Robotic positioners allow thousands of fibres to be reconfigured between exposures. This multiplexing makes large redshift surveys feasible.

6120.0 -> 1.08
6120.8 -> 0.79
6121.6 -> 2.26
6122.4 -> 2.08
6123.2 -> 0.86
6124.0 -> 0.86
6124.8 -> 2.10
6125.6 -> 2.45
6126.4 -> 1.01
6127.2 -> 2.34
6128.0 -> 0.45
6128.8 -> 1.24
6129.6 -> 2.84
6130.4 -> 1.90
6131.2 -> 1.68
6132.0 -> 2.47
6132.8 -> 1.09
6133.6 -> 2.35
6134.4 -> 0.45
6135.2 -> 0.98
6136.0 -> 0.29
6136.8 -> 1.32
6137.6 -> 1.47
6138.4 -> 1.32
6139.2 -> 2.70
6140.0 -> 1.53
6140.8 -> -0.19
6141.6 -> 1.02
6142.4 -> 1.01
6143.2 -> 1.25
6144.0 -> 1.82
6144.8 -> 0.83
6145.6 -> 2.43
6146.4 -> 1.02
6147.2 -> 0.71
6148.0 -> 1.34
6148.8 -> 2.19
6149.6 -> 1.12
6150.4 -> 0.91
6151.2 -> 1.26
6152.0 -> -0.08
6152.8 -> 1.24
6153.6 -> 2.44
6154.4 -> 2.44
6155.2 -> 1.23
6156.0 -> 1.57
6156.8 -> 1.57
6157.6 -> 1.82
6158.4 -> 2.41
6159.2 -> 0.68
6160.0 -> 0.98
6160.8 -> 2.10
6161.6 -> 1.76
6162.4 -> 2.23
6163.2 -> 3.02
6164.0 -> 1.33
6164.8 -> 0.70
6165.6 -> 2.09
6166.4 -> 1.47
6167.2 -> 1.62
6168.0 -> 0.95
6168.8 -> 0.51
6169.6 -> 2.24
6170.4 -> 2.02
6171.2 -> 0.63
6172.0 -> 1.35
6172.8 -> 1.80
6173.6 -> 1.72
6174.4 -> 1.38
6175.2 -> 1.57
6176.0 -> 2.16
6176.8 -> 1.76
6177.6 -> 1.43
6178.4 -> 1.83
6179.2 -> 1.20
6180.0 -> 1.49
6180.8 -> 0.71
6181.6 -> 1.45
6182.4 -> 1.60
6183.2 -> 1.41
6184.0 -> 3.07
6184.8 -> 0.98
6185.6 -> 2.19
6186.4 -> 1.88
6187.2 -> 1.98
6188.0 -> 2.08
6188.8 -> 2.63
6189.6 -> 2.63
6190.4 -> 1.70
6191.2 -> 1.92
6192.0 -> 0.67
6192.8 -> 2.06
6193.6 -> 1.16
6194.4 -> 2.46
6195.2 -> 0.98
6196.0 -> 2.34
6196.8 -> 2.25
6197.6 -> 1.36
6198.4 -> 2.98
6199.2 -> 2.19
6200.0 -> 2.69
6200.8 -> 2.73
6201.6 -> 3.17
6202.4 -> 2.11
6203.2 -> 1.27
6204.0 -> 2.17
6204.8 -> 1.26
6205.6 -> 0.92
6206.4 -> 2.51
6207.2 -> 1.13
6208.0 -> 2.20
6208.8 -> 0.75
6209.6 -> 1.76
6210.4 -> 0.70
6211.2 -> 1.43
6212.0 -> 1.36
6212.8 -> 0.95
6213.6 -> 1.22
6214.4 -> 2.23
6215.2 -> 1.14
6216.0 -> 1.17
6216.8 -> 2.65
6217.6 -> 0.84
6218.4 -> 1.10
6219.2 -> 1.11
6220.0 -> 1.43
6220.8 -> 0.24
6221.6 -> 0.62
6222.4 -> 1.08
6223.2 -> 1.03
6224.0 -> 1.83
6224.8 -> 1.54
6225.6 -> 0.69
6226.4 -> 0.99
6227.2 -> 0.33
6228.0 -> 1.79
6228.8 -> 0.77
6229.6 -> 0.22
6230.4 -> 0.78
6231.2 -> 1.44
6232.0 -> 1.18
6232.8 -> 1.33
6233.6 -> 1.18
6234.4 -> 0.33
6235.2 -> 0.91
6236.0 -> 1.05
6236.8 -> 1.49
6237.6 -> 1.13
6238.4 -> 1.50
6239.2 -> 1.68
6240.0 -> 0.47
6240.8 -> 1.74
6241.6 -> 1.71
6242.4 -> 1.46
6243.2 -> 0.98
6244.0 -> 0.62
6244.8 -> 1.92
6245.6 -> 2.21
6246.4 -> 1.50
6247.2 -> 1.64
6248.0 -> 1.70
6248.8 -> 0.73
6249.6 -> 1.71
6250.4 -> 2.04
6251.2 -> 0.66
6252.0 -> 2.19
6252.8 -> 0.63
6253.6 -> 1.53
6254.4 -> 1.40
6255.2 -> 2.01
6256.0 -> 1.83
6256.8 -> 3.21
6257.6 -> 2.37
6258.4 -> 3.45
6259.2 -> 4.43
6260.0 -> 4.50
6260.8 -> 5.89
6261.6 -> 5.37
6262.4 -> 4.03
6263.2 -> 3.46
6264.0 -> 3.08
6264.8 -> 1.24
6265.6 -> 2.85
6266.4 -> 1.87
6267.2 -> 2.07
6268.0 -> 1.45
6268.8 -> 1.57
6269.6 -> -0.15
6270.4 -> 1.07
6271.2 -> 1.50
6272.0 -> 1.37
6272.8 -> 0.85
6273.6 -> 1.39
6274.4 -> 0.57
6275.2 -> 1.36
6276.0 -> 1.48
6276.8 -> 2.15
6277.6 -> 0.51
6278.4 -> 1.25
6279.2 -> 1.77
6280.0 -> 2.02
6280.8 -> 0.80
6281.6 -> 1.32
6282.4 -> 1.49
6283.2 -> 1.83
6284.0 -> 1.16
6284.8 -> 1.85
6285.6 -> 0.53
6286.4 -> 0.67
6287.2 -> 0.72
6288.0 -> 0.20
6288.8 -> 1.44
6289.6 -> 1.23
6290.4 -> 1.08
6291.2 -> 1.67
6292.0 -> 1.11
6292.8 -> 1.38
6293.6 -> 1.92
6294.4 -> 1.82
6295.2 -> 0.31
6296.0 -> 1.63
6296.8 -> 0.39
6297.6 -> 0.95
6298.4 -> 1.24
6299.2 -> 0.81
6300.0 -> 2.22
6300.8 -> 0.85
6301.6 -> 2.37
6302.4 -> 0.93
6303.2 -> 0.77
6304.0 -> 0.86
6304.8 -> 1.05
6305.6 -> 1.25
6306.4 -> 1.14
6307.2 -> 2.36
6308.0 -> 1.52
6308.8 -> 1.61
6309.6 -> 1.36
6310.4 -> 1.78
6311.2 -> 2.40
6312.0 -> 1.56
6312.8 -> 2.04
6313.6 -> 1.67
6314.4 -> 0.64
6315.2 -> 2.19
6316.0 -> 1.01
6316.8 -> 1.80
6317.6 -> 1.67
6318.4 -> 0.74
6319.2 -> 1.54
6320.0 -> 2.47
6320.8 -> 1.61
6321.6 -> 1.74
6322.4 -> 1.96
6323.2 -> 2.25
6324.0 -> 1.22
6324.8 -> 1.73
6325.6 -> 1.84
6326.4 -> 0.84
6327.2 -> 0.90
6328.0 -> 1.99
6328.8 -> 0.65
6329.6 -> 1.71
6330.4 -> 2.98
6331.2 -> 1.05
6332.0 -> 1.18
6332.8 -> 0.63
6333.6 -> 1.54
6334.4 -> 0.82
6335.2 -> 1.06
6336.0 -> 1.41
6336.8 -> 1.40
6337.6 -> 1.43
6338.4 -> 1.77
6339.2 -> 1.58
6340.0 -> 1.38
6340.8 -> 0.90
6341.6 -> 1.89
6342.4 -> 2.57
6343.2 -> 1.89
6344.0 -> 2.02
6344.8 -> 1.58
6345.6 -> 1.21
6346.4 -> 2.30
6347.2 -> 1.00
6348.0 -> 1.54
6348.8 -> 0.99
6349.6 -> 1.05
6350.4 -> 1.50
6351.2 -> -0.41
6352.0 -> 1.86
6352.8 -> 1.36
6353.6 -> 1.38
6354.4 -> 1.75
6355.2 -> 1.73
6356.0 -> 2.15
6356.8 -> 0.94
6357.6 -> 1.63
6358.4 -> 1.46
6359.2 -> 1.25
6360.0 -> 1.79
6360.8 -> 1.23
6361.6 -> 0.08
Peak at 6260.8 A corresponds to [O III]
